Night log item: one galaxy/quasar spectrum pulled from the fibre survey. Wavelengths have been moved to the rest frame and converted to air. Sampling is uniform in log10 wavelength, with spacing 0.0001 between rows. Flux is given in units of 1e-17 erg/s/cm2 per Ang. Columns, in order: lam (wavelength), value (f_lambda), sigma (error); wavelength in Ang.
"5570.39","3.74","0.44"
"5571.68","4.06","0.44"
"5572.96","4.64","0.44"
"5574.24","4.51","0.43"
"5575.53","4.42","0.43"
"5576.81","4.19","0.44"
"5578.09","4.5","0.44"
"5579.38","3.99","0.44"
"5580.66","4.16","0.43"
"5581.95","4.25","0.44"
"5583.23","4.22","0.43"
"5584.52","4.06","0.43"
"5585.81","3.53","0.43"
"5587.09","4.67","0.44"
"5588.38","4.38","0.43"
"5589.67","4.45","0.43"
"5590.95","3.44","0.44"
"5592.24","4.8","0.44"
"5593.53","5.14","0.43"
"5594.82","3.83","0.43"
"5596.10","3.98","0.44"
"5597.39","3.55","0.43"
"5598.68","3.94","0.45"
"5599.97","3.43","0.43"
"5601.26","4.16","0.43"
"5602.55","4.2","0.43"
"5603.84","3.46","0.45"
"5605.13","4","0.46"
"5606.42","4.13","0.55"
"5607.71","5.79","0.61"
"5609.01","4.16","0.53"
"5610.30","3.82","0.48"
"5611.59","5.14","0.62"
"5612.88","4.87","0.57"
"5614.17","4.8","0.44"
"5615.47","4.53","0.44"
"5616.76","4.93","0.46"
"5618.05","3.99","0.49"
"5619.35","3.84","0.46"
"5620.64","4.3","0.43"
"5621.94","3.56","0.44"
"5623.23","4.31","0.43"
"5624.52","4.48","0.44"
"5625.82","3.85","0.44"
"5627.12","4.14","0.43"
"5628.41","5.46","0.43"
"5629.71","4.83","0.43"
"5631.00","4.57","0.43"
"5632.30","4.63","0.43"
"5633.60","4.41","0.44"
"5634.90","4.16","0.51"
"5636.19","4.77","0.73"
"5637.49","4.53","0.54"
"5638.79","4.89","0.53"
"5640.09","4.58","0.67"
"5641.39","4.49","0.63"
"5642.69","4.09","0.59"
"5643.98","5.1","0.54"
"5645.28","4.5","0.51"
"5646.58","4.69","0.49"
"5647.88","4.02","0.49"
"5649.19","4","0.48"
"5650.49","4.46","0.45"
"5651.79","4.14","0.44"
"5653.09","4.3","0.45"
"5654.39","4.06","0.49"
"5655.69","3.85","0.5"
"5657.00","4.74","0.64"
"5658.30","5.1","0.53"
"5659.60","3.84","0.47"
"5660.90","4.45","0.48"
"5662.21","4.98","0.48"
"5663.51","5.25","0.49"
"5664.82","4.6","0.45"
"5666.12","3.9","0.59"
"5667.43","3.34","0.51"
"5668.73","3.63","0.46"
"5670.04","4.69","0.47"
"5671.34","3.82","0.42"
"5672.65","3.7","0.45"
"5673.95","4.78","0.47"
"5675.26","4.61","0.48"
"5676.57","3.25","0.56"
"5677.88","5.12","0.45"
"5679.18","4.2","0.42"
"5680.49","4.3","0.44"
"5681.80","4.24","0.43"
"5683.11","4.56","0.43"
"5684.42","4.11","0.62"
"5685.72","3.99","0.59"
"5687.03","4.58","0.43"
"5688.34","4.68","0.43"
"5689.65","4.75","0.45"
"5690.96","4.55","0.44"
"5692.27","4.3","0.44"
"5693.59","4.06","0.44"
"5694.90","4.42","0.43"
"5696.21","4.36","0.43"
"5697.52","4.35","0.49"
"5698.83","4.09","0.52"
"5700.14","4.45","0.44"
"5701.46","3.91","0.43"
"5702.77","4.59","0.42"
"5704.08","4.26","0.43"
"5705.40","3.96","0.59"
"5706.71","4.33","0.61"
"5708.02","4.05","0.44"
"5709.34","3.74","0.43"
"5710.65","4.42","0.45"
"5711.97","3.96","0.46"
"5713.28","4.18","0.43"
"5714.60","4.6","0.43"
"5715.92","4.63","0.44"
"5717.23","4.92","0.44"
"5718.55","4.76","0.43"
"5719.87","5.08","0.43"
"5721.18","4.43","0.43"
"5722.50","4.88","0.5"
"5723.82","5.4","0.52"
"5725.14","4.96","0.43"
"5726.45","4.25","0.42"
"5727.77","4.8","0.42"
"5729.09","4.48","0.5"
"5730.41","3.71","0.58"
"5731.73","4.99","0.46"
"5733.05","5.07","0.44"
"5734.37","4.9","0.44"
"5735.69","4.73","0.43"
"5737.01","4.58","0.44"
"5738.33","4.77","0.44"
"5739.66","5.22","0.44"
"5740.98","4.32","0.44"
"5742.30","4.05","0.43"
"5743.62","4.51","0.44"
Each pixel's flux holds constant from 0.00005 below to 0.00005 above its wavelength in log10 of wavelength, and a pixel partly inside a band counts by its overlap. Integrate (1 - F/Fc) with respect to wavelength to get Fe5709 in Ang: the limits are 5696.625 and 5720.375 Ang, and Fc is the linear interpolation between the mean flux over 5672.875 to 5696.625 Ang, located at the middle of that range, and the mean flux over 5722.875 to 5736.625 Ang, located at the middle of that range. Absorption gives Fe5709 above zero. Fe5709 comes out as 1.1 Ang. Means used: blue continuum 4.37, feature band 4.34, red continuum 4.73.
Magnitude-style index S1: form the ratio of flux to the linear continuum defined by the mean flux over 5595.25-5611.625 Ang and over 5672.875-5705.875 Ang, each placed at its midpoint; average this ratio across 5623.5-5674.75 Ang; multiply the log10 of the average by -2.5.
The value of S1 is -0.05 mag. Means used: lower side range 4.09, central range 4.41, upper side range 4.33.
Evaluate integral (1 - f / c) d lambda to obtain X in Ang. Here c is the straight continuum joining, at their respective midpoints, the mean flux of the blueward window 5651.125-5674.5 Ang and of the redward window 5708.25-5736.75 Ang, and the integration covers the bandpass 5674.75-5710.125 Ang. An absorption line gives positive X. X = 1.23 Ang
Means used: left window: 4.29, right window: 4.6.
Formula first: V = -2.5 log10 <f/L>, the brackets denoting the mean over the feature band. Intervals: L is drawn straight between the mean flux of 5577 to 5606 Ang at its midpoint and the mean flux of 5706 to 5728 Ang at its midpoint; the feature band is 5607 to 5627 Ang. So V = -0.06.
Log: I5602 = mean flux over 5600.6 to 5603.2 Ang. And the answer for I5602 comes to 4.17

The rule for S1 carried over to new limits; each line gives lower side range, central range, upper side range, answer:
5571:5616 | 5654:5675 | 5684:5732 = 0.02 mag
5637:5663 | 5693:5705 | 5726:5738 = 0.07 mag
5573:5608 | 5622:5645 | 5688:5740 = -0.06 mag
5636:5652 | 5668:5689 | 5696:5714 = 0.01 mag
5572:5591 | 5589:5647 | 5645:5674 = -0.03 mag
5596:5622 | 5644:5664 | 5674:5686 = -0.04 mag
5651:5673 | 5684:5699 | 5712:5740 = 0.03 mag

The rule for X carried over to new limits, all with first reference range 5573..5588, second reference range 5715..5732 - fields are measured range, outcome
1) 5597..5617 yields 0.1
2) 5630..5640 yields -0.3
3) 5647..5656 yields 0.7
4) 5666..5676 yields 1.1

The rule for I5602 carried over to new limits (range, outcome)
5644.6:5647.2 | 4.6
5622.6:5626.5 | 4.21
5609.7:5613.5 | 4.62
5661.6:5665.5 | 4.94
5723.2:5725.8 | 5.19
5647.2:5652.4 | 4.15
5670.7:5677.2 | 4.03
